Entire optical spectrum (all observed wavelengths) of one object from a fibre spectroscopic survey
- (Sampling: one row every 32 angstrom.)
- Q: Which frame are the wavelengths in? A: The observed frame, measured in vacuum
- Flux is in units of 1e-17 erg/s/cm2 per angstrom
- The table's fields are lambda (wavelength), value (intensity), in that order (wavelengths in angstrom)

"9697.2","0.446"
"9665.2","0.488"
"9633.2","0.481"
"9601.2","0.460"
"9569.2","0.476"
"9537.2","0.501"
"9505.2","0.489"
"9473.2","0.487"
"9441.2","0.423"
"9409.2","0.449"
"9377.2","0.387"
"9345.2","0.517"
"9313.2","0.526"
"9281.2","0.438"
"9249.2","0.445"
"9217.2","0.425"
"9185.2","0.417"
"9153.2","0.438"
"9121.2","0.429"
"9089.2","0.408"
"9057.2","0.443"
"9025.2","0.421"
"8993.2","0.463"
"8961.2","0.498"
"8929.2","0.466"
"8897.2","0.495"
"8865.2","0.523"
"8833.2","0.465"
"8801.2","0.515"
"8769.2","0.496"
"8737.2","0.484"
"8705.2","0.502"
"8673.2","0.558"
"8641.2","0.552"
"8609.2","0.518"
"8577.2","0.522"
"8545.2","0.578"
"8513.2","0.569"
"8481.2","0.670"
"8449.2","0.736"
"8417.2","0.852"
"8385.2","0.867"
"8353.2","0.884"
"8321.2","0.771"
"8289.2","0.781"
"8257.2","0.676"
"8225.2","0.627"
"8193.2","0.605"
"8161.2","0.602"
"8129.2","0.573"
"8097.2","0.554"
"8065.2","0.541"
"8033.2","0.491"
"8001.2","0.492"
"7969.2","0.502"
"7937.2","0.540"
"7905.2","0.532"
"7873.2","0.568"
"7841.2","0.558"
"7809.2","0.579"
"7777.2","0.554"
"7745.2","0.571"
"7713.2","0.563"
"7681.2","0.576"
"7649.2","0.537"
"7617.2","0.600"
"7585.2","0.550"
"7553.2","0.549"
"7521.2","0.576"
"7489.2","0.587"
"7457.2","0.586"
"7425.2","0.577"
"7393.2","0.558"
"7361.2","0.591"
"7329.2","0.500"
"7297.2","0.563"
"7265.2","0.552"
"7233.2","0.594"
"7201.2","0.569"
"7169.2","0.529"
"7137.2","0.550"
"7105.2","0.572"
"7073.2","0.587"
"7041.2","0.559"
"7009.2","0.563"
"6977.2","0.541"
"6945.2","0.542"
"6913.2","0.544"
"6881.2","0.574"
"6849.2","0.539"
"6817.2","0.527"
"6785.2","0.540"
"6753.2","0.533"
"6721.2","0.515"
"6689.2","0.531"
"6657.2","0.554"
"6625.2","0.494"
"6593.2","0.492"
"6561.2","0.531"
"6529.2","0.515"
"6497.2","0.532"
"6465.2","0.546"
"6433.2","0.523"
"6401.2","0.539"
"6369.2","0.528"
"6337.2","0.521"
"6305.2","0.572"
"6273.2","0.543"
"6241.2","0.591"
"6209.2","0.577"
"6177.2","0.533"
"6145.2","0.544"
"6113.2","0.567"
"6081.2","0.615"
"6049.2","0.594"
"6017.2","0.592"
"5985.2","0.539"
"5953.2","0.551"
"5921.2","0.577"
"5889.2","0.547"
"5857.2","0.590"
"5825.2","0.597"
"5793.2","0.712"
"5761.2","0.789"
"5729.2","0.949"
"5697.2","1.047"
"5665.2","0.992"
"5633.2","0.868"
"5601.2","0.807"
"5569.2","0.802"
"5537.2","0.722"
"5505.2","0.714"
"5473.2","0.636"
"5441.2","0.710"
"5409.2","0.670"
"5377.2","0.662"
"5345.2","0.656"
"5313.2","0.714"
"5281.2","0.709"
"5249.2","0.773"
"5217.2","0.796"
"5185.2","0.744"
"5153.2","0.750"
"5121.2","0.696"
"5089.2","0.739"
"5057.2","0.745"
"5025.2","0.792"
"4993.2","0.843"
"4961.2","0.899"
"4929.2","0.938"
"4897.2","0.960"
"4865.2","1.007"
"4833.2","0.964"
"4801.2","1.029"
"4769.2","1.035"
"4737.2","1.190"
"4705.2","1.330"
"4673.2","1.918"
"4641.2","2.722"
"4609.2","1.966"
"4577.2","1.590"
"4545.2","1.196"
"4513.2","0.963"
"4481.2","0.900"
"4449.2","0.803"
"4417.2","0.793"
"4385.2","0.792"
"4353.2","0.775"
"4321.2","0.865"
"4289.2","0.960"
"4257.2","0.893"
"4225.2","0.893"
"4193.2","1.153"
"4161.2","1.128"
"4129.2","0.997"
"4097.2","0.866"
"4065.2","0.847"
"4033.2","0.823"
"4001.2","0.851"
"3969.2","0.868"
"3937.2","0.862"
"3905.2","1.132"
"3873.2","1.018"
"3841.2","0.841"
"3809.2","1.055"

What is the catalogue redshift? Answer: 1.99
